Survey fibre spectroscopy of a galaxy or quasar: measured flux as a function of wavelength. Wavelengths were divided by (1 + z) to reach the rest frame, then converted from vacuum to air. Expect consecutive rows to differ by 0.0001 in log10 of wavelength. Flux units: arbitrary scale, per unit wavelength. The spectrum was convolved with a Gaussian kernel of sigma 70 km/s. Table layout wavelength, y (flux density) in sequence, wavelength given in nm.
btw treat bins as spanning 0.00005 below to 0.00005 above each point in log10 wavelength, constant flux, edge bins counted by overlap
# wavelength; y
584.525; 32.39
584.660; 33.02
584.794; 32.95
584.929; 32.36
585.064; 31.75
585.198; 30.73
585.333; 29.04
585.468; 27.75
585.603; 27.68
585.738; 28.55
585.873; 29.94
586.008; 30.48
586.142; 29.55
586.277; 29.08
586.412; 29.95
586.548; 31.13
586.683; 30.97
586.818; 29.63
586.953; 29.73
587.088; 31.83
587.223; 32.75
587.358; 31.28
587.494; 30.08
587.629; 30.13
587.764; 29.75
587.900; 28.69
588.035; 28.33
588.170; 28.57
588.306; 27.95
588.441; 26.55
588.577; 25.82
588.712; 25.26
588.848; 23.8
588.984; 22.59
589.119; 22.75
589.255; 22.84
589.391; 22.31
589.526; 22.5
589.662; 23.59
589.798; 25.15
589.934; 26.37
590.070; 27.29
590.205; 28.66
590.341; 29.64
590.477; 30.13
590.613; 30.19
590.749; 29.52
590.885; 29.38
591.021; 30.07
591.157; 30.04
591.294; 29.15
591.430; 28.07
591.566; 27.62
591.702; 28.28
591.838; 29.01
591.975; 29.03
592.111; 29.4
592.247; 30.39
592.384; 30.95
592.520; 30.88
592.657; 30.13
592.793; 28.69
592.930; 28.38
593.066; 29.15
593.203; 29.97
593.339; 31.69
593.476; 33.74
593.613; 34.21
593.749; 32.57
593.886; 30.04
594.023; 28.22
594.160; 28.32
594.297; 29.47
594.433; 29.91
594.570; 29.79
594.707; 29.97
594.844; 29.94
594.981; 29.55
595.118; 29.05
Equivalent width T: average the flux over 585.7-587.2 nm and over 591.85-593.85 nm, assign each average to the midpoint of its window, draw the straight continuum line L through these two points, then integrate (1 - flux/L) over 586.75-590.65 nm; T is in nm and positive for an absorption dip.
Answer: 0.38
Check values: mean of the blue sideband 30.2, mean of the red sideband 30.6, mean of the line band 27.4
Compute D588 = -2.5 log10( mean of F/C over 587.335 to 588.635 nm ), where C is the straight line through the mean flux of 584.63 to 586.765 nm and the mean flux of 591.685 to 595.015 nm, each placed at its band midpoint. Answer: 0.06 mag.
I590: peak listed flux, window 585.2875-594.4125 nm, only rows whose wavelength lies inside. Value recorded 34.21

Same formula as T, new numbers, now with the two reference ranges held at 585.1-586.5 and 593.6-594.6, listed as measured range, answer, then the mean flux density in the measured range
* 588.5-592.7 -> 0.34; 27.4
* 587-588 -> -0.04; 30.6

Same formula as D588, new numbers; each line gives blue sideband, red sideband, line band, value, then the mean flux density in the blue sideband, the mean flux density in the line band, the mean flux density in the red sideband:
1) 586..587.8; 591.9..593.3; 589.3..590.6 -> 0.15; 30.5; 26.3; 29.7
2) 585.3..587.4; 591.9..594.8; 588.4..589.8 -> 0.25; 30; 23.8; 30.2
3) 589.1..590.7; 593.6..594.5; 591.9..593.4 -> -0.04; 26.1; 29.9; 30.2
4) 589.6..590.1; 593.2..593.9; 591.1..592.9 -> 0.01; 25.5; 29.3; 32.4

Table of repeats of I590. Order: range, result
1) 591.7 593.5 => 33.74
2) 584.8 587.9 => 32.75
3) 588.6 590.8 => 30.19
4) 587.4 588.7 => 30.13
